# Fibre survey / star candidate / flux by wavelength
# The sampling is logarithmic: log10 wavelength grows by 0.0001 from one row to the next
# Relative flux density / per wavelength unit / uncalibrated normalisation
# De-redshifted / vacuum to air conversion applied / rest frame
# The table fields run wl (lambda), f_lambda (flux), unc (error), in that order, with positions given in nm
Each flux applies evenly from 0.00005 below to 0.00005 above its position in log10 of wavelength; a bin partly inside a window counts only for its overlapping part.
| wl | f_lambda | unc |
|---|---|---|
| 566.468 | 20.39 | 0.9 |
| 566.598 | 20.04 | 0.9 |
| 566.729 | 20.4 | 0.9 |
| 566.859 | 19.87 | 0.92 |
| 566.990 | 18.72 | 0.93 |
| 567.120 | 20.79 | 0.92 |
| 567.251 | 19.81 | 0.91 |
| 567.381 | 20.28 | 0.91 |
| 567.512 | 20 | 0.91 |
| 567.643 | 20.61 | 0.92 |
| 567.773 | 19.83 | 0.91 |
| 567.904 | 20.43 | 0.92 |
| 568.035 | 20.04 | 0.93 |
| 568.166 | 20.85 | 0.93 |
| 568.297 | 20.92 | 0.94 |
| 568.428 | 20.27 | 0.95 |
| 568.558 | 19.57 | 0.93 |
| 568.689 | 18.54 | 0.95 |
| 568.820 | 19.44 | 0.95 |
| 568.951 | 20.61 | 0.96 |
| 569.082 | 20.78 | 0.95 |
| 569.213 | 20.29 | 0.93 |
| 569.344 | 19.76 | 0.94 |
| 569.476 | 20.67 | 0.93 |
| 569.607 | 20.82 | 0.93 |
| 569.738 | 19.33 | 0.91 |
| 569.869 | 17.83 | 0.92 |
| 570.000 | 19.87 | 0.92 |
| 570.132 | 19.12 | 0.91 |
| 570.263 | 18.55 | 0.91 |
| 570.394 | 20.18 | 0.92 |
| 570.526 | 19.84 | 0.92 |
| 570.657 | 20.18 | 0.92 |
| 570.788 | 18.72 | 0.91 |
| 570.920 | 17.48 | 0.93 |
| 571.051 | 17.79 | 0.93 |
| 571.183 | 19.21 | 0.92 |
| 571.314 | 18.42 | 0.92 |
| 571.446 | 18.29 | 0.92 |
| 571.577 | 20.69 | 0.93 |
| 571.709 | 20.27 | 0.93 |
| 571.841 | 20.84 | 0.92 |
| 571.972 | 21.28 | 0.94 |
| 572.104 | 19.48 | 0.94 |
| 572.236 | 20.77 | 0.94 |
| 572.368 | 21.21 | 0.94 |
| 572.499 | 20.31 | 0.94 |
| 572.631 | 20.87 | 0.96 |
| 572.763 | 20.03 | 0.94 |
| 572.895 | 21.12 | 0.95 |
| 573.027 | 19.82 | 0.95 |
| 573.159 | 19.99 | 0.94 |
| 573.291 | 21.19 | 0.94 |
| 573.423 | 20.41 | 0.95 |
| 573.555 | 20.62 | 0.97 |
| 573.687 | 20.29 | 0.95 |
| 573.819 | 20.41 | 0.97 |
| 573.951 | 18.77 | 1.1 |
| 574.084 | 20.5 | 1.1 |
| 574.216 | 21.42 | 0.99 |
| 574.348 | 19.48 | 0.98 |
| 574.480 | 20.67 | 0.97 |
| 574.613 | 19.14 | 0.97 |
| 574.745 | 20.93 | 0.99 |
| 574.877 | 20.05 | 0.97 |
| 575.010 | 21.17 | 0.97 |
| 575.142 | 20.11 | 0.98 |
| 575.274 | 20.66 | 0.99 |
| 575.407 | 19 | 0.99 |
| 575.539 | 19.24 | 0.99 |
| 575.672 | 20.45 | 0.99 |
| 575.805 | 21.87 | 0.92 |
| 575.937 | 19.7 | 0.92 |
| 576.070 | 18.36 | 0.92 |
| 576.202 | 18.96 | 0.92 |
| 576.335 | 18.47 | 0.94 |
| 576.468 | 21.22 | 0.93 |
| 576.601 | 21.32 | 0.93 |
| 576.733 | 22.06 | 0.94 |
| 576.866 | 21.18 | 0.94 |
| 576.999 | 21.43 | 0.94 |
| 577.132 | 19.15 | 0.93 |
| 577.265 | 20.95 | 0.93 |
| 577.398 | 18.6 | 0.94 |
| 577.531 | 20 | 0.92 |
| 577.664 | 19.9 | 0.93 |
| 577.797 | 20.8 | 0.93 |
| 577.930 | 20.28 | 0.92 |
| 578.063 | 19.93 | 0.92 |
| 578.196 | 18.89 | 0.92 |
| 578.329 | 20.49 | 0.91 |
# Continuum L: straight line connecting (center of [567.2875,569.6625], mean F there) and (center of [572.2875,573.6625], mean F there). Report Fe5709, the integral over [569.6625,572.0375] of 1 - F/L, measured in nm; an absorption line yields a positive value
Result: 0.12 nm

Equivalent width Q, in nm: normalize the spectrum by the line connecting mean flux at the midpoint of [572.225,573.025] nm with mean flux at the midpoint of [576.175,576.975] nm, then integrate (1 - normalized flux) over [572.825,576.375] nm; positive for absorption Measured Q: 0.09 nm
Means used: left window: 20.6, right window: 20.7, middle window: 20.1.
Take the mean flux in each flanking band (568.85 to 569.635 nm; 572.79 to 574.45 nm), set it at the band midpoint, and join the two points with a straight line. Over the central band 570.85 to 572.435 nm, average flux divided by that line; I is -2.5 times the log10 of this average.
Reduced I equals 0.039 mag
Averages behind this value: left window 20.4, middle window 19.6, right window 20.3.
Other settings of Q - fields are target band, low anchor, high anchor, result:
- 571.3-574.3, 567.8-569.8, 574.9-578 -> -0.02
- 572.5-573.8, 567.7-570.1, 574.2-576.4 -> -0.03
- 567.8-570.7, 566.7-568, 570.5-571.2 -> -0.08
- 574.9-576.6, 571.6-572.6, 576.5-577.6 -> 0.05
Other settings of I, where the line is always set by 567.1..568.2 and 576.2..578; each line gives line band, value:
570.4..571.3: 0.075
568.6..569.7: 0.010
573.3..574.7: 0.005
